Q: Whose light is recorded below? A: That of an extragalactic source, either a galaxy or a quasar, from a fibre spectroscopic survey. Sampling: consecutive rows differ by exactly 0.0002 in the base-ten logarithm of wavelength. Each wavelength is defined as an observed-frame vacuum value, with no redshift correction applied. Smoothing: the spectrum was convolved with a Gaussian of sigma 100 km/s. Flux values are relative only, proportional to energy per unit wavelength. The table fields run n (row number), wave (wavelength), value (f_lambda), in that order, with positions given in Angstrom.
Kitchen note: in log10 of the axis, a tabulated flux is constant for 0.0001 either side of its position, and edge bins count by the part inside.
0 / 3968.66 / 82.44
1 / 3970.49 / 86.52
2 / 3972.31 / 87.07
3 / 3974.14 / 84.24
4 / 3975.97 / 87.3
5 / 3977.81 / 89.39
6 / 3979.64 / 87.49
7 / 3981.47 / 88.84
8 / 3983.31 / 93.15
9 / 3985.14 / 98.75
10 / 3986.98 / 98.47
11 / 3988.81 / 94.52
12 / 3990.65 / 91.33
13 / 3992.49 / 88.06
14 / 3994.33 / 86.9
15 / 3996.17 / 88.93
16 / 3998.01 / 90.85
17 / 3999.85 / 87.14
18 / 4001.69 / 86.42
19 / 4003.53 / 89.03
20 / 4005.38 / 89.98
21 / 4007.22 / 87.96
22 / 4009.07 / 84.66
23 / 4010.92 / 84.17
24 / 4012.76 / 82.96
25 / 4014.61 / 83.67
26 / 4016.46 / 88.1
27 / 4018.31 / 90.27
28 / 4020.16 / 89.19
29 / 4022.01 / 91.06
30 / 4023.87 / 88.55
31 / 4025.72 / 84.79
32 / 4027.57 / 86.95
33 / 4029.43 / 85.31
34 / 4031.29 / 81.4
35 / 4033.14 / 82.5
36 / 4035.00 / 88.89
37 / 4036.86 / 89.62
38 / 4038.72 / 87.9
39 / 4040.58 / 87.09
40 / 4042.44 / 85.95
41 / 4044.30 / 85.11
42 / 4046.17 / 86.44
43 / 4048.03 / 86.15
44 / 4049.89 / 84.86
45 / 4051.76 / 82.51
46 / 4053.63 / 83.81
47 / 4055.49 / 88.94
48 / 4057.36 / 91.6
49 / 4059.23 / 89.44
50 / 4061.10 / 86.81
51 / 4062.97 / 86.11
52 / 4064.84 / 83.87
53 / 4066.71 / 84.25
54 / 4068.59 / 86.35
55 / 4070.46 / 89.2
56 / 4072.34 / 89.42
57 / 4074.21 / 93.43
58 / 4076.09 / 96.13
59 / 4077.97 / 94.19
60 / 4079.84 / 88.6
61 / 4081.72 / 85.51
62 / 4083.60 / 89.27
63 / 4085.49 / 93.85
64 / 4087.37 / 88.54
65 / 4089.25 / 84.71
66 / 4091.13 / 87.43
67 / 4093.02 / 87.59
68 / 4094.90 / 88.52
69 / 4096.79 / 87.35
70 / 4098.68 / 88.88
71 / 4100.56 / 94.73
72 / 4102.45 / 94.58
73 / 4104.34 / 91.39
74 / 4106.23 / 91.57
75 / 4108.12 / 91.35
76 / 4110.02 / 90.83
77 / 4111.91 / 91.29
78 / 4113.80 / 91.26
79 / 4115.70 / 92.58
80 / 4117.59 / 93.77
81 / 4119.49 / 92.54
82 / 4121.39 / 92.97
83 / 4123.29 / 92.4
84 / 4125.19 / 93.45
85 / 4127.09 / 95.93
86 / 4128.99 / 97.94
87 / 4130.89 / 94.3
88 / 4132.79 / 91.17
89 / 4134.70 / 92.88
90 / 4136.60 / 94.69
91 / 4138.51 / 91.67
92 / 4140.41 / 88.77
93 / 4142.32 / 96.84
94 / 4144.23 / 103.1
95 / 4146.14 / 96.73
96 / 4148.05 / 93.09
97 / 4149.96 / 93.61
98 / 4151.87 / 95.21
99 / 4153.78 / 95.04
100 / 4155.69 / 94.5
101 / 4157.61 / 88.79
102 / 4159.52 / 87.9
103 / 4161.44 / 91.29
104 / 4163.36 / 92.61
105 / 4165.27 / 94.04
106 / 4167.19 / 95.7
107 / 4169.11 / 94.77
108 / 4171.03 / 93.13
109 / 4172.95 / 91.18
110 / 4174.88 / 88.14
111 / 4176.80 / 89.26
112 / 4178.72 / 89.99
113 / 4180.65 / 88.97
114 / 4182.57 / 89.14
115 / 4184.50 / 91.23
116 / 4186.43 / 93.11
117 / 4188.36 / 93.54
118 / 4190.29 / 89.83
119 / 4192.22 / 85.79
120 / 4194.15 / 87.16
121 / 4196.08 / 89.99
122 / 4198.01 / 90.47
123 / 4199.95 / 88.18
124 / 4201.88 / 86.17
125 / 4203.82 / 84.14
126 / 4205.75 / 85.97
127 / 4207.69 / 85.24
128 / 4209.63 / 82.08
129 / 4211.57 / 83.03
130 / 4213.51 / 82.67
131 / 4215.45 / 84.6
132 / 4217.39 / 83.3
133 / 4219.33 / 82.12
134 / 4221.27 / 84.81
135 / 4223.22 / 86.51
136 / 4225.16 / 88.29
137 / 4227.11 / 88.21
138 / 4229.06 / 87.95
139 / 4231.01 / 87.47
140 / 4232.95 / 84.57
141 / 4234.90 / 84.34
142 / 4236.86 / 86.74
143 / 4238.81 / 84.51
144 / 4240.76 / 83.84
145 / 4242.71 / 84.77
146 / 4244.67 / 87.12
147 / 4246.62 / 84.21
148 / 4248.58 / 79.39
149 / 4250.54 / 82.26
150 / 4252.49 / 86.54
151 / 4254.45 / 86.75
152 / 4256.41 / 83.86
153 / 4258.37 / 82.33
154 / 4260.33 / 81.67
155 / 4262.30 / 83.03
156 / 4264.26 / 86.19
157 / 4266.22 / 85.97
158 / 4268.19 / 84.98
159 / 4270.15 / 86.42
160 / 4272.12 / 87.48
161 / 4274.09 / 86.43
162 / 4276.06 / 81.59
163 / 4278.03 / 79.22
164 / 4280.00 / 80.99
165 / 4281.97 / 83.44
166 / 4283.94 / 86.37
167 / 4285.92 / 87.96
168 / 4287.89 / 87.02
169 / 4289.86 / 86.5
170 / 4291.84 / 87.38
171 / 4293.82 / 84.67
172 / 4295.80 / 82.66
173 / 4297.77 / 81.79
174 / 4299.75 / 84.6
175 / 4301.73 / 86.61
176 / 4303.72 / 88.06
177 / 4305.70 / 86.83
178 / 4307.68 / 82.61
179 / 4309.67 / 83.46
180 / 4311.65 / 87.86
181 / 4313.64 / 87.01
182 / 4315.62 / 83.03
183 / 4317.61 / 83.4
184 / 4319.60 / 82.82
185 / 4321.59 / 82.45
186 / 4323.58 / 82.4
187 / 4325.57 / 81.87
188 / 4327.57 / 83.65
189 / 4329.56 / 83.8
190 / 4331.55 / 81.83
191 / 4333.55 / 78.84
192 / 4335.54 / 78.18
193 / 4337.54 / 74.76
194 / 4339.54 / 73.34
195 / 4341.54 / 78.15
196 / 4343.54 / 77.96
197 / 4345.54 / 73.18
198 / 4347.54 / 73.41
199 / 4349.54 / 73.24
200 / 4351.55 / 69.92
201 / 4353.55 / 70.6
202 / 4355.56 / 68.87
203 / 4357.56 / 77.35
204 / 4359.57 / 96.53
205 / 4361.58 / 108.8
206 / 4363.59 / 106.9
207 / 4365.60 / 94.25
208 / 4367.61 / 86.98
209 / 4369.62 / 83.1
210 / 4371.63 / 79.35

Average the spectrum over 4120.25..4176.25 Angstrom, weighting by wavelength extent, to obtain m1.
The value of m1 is 93.5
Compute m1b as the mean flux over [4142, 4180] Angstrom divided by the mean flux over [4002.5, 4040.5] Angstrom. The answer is 1.1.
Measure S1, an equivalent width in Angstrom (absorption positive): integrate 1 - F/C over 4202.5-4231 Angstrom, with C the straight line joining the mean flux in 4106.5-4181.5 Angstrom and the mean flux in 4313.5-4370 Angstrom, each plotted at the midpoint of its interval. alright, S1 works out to 1.2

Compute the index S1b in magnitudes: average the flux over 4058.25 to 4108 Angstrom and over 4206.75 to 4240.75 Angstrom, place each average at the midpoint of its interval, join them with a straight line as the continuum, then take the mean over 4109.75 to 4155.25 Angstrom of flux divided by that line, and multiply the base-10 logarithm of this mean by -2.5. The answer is -0.07 mag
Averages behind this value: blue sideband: 89.3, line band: 93.9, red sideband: 85.1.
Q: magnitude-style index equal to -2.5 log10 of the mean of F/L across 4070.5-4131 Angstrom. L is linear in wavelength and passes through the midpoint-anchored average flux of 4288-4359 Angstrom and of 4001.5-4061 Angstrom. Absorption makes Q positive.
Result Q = -0.07 mag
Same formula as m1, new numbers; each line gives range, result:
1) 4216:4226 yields 85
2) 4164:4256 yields 87.2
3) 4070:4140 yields 91.5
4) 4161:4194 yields 91.2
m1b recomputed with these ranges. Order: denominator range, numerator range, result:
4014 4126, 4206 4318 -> 0.96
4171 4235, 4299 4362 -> 0.93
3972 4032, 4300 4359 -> 0.90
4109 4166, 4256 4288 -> 0.90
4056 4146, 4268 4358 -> 0.90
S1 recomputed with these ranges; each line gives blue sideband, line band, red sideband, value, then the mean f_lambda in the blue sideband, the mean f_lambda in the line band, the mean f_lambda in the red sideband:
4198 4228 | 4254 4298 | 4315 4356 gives -1.69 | 85.2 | 84.6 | 77.9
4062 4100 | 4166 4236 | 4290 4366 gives -1.65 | 88.7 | 87.8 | 82.7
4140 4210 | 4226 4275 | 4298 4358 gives 0.28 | 91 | 85.1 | 80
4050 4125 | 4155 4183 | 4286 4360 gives -1.47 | 89.7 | 91.3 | 81.2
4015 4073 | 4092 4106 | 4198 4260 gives -0.69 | 86.8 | 90.5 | 85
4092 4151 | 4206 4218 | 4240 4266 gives 0.44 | 92.8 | 83.6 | 84.1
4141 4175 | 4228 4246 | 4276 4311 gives 0.56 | 93.7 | 85.7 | 84.7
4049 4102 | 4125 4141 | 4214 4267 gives -1.16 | 88.5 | 93.6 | 84.9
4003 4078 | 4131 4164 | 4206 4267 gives -2.93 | 87.2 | 93.4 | 84.7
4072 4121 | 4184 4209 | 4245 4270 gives -0.50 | 90.8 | 88.4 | 84.1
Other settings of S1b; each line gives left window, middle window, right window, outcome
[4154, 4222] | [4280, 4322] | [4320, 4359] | -0.063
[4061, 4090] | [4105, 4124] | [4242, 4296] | -0.049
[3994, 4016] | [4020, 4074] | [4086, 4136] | 0.025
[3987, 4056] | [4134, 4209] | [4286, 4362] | -0.083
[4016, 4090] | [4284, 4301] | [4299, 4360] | -0.053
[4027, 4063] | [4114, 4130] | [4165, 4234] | -0.079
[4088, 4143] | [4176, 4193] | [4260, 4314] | -0.013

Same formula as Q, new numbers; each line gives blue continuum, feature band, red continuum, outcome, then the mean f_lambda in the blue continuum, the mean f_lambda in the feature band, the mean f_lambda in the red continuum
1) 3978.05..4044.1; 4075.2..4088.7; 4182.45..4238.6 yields -0.036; 88.3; 90.7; 86.7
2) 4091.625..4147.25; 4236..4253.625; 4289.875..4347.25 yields 0.022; 92.7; 84.4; 82.2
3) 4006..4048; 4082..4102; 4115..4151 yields 0.025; 86.5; 89.1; 94.1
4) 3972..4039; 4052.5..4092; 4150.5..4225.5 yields -0.001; 88.3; 88.6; 88.9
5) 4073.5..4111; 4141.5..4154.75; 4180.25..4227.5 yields -0.089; 90.4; 96.3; 86.9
